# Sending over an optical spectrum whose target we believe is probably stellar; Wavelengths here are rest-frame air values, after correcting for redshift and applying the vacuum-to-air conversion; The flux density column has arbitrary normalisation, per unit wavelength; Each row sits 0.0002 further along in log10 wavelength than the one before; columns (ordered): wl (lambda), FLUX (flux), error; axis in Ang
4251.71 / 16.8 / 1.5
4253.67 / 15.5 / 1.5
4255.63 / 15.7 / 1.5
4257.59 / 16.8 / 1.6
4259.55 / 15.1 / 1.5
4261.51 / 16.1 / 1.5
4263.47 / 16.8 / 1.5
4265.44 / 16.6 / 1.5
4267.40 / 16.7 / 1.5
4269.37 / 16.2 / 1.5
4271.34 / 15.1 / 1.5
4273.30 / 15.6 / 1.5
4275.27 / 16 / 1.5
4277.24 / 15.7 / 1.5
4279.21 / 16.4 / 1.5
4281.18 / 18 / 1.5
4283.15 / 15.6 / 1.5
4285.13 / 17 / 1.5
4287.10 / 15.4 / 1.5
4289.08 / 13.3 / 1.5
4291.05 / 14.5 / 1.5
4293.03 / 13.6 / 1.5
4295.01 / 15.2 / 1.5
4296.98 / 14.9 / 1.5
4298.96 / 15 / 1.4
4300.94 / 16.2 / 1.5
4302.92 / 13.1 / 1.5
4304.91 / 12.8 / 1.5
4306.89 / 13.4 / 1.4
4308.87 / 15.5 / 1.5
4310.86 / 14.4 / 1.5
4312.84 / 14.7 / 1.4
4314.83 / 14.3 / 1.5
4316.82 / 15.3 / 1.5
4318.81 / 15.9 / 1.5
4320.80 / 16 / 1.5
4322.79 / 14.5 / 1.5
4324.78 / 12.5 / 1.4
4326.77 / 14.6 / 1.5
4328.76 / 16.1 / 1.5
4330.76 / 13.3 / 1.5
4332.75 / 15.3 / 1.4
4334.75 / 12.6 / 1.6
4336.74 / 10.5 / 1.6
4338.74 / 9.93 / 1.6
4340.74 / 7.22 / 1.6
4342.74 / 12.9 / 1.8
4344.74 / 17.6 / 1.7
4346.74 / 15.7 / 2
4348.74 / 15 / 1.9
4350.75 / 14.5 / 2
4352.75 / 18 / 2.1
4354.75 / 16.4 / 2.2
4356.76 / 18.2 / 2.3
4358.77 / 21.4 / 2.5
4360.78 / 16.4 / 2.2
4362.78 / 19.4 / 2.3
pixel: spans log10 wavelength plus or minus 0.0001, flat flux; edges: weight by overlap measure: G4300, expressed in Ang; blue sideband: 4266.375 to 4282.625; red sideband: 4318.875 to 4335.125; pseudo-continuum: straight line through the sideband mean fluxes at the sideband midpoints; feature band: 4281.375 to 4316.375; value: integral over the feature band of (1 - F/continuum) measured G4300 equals 1.6 Ang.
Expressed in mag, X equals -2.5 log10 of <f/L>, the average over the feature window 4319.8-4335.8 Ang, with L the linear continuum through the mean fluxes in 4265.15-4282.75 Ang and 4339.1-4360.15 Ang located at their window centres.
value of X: 0.10 mag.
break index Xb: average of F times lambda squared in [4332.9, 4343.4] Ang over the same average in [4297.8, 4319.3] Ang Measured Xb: 0.76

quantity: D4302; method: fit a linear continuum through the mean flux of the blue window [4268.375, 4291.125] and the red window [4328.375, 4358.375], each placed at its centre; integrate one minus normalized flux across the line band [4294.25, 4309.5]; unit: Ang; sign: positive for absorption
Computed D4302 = 0.8 Ang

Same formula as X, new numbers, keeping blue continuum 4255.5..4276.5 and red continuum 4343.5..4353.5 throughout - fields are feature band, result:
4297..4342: 0.165 mag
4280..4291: 0.021 mag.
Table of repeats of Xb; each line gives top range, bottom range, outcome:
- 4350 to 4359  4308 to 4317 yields 1.21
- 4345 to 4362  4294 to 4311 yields 1.20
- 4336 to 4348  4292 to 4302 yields 0.85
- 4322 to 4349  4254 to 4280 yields 0.86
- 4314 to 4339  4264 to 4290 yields 0.90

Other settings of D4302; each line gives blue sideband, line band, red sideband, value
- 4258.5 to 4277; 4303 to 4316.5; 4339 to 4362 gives 1.4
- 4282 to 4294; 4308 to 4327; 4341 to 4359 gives 0.8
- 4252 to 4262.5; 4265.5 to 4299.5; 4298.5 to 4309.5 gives -1.2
